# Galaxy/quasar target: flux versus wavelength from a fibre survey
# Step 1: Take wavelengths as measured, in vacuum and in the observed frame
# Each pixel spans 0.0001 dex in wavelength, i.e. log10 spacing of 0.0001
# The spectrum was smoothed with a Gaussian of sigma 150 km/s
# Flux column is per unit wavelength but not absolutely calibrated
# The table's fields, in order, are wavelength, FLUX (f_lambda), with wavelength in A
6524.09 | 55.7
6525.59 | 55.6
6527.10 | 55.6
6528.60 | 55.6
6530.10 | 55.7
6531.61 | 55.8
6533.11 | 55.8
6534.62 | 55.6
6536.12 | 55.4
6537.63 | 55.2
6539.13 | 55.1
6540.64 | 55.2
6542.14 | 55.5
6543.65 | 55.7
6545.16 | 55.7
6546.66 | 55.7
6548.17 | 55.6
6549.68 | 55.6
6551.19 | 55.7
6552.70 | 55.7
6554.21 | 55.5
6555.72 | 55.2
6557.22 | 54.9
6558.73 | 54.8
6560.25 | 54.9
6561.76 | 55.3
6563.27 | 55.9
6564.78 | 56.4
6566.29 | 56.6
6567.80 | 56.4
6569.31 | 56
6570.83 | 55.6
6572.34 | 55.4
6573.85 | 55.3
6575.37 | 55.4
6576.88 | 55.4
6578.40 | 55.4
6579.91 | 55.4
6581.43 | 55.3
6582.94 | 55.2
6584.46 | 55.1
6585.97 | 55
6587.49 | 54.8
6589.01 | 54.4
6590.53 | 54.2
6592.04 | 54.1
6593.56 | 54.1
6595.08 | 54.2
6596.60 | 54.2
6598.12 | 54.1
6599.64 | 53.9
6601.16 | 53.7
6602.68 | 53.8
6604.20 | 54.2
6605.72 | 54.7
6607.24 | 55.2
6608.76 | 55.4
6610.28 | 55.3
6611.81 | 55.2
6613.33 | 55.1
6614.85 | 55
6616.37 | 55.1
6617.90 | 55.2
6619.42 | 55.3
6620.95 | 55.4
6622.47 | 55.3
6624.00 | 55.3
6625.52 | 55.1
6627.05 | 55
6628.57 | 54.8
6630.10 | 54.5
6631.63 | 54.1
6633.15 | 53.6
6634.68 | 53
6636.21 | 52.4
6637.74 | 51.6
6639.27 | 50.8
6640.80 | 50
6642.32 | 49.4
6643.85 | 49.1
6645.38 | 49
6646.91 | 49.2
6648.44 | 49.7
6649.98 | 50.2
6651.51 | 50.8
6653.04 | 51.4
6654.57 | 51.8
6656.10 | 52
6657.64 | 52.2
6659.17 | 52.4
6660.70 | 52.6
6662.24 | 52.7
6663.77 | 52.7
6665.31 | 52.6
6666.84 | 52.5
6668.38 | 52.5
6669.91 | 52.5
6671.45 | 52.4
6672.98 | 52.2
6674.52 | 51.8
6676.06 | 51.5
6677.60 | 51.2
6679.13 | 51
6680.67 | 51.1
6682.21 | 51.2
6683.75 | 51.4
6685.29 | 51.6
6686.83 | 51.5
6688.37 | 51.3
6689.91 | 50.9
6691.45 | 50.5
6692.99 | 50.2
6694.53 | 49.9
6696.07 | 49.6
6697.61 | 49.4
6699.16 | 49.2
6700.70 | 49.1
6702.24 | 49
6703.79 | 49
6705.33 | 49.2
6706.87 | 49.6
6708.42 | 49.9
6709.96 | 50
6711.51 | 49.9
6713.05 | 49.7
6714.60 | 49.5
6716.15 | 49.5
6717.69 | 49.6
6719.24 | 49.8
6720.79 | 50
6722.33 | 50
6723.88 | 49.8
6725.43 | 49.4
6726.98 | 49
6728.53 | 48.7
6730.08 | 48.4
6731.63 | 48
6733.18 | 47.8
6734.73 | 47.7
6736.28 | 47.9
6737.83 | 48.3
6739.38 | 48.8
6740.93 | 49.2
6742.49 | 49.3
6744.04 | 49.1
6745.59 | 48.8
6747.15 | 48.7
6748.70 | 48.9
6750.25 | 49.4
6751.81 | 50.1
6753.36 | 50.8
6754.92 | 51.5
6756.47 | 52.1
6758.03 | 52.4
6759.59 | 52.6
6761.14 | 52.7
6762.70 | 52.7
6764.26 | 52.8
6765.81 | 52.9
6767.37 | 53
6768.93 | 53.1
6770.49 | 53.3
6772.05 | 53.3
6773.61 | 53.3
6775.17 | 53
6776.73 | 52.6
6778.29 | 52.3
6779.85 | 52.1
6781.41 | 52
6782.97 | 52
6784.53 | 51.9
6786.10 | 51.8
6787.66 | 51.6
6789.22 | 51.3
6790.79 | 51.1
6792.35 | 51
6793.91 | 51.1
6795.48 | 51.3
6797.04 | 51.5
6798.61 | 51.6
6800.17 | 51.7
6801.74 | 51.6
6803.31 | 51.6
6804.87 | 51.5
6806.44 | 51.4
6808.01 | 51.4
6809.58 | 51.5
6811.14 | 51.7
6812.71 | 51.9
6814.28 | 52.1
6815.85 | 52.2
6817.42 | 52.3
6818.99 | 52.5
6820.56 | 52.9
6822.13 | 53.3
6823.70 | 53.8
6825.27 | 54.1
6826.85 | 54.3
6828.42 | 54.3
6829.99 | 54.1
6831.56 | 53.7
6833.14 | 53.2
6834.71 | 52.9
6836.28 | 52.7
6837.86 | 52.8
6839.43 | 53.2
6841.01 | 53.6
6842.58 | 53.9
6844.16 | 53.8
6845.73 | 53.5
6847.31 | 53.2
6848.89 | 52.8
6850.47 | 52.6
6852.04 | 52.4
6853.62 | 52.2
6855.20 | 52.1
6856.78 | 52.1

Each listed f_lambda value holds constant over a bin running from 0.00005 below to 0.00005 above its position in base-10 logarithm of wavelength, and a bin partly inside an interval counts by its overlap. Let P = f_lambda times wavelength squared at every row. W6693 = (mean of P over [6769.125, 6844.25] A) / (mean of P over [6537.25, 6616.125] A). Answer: 1.02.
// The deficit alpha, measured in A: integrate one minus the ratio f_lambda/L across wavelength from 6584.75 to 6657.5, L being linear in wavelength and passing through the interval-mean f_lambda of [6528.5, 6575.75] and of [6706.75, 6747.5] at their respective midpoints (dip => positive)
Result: -0.5 A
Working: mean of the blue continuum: 55.6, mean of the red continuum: 49.1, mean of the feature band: 53.4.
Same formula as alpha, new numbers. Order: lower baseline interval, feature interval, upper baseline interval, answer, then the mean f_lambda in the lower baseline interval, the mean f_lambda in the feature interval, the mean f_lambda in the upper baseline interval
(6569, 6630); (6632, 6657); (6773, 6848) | 1.58 A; 54.9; 50.9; 52.5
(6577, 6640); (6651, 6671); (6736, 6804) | 0.46 A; 54.5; 52.2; 51.3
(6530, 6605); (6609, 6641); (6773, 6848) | 0.17 A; 55.2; 54.2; 52.5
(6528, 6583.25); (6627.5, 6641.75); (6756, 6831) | 0.45 A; 55.5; 52.8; 52.4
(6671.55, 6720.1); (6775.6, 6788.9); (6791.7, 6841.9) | -0.05 A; 50.3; 52.1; 52.5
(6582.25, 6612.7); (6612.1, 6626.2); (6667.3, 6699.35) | -0.40 A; 54.5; 55.2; 51.1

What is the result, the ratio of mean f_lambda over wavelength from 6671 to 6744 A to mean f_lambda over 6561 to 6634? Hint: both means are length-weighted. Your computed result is 0.91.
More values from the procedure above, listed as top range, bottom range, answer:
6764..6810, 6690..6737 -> 1.05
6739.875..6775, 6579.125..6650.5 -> 0.96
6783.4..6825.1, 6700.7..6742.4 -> 1.06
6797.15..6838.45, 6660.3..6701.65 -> 1.02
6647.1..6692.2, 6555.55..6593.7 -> 0.93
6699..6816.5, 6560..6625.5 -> 0.92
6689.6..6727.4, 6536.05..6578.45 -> 0.89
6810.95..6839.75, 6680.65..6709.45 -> 1.06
